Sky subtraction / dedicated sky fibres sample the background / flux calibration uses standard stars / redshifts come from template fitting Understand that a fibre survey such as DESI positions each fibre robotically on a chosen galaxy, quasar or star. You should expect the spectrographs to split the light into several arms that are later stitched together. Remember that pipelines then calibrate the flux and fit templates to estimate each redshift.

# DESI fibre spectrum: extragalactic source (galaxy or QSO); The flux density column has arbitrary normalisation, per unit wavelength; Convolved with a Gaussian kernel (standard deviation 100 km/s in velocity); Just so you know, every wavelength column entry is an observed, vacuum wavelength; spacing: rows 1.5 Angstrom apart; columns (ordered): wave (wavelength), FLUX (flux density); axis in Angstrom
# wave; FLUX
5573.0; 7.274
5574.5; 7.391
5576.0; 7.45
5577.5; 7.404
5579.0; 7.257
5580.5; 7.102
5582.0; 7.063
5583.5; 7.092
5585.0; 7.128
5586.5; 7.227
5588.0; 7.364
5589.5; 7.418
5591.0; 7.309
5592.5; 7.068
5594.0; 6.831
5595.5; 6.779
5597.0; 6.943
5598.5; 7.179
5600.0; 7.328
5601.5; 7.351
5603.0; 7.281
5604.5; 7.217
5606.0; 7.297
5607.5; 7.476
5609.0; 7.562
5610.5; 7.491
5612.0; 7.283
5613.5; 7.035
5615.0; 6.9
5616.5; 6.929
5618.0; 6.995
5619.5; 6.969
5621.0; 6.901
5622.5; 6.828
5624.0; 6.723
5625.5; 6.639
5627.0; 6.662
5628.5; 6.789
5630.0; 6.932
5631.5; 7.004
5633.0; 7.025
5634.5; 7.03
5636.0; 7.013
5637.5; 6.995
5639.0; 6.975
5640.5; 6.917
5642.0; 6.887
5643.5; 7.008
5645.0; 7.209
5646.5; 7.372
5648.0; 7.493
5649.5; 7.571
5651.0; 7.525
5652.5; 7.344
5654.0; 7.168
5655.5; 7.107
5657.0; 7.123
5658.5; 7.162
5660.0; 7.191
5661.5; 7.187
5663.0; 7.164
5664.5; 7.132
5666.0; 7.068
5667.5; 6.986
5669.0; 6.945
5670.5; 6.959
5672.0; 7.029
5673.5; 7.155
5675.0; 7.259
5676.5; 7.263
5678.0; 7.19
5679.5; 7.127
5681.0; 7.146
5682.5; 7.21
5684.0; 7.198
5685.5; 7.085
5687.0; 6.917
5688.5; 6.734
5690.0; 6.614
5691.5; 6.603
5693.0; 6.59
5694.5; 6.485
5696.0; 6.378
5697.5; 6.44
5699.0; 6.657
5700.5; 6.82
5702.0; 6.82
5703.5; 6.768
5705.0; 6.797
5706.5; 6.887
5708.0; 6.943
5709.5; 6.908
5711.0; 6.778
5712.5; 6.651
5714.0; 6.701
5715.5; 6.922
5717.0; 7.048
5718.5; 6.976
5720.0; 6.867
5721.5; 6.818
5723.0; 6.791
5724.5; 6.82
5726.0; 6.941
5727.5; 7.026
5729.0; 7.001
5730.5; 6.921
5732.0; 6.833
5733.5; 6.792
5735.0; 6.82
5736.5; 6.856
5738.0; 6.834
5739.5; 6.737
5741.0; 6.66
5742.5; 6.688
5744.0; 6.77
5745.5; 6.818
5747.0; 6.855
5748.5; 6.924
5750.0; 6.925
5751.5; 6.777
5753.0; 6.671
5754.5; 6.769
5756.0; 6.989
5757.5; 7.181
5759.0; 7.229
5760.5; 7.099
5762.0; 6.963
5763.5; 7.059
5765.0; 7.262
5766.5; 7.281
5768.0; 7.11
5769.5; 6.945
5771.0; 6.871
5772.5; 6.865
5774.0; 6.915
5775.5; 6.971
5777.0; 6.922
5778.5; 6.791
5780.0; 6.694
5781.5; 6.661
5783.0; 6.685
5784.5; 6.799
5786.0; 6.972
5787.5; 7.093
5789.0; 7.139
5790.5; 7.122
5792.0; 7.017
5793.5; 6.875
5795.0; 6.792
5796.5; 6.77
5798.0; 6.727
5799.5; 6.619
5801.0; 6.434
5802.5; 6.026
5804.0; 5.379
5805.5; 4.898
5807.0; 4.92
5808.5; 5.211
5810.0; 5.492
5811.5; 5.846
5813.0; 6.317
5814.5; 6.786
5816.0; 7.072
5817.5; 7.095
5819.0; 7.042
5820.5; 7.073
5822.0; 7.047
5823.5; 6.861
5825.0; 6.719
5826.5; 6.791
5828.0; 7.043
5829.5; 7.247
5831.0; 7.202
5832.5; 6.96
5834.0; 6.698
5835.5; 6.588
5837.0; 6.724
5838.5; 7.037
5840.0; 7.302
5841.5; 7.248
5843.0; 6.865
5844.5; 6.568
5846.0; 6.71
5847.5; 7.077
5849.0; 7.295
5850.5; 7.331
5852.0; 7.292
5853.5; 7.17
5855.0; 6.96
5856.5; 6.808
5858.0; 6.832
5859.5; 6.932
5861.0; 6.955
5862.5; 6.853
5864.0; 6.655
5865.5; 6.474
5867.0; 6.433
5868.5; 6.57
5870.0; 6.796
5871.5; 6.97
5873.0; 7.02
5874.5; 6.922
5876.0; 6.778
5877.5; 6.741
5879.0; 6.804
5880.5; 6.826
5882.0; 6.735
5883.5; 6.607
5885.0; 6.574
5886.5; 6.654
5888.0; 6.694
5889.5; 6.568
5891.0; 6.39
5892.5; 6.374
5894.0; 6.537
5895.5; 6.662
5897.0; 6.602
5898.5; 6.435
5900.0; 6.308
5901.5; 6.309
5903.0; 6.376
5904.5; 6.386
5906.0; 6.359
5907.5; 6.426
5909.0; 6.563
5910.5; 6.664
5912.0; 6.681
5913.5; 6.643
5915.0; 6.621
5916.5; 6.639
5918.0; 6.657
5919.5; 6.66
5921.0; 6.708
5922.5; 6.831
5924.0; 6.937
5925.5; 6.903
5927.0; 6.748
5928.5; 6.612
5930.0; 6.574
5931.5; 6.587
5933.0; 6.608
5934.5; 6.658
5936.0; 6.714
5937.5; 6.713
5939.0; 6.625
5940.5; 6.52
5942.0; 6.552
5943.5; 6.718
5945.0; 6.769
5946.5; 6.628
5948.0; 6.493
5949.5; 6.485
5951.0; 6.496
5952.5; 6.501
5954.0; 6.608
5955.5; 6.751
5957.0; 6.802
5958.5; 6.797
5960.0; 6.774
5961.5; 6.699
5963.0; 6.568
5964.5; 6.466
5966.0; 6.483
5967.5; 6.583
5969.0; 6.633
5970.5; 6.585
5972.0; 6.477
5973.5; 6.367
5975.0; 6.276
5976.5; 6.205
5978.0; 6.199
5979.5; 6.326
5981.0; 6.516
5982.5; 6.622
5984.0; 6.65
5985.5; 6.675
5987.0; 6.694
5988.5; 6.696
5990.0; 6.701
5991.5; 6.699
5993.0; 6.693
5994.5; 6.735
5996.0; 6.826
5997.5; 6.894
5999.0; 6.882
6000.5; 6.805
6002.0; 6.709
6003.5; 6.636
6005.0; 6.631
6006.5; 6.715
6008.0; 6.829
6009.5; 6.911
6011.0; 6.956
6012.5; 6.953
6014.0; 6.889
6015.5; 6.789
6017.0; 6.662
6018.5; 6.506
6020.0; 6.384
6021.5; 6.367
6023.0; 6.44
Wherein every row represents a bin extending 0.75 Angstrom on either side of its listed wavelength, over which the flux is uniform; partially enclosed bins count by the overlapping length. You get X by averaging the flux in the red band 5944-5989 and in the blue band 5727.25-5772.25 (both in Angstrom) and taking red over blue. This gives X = 0.95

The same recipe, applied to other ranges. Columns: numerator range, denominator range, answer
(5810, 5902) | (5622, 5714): 0.97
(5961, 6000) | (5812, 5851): 0.95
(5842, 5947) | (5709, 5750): 0.98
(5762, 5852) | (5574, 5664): 0.95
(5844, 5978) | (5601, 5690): 0.94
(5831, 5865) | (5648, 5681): 0.97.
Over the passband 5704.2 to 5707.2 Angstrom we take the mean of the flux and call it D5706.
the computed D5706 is 6.84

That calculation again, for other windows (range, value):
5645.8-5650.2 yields 7.48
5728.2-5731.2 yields 6.96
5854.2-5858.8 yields 6.87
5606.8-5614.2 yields 7.37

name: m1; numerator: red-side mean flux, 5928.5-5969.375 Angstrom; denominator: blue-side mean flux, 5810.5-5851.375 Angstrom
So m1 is 0.96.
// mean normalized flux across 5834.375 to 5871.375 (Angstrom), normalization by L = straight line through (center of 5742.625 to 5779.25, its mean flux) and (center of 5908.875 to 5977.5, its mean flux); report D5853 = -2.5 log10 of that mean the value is -0.02 mag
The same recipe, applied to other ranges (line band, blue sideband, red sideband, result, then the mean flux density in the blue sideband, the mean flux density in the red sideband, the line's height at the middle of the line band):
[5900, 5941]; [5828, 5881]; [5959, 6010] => 0.02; 6.91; 6.62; 6.76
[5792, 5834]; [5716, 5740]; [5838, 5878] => 0.06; 6.88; 6.91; 6.9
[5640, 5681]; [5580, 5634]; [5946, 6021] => -0.02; 7.09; 6.64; 7.02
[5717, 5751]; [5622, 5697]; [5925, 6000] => 0.01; 7.02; 6.62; 6.92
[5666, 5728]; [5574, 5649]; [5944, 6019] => 0.02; 7.11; 6.65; 7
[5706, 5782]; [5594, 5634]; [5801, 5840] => -0.03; 7.05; 6.5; 6.7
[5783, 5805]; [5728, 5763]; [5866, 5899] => 0.02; 6.88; 6.67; 6.8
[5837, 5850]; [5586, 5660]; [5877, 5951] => -0.04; 7.12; 6.61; 6.73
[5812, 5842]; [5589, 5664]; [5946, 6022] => -0.01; 7.11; 6.63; 6.84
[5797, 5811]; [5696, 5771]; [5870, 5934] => 0.18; 6.88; 6.64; 6.78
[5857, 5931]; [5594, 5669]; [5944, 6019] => 0.02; 7.1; 6.65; 6.76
